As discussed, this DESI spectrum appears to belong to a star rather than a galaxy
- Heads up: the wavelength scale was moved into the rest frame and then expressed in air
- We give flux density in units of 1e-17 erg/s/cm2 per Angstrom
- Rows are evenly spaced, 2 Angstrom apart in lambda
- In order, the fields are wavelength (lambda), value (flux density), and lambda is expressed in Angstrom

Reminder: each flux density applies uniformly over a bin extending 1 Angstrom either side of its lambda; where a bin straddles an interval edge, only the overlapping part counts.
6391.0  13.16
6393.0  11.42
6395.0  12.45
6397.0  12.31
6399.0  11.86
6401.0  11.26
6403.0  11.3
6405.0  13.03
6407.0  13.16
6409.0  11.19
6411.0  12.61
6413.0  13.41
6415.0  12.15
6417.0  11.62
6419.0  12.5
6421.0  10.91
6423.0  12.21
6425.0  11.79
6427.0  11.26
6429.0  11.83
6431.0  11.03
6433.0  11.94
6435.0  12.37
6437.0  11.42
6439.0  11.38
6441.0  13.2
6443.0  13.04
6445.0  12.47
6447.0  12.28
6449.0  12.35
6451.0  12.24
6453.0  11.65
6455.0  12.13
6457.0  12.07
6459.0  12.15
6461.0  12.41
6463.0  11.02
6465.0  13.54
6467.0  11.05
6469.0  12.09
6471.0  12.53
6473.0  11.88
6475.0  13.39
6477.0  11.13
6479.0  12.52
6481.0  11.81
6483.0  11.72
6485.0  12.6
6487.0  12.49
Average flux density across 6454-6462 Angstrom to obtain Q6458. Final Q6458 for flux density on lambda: 12.2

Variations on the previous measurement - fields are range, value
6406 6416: 12.5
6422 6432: 11.6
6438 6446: 12.5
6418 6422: 11.7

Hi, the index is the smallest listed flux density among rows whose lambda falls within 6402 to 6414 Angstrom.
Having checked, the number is 11.19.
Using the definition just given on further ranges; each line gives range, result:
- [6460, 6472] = 11.02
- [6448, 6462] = 11.65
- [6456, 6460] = 12.07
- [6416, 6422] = 10.91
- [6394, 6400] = 11.86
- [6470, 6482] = 11.13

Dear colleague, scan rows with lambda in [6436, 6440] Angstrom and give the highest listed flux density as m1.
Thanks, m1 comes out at 11.42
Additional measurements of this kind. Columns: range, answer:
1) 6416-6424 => 12.5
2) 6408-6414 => 13.41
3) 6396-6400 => 12.31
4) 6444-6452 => 12.47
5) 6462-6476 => 13.54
